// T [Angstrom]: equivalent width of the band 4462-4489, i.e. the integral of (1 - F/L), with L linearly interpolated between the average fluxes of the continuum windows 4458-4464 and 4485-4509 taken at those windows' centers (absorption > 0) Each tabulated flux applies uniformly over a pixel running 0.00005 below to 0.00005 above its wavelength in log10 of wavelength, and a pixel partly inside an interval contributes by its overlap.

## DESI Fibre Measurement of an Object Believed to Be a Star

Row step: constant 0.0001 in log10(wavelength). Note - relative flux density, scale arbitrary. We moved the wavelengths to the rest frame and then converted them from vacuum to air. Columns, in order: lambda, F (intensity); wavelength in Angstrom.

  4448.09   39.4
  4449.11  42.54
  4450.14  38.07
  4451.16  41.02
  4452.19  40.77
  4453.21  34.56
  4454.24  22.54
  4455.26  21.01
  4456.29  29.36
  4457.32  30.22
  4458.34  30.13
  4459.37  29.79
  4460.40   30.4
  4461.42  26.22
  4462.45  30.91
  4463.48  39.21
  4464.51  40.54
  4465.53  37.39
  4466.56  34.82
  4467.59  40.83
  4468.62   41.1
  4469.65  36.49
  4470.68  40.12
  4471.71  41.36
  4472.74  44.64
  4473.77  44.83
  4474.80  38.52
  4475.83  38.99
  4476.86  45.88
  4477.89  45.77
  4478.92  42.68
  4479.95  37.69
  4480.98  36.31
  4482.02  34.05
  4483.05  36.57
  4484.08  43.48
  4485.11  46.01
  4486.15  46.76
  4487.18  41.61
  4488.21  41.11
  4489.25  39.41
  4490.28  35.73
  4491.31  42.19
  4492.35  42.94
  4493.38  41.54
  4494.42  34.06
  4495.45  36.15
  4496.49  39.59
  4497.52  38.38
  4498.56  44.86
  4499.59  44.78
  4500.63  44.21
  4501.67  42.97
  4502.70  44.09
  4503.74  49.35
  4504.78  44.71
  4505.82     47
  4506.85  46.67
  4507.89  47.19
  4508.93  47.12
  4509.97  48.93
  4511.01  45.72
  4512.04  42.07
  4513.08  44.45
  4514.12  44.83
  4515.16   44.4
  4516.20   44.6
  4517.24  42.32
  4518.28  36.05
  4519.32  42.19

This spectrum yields -3.5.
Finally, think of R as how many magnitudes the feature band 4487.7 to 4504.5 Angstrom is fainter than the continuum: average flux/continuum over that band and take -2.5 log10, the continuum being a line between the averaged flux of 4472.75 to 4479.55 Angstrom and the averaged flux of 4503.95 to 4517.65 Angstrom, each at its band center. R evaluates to 0.08 mag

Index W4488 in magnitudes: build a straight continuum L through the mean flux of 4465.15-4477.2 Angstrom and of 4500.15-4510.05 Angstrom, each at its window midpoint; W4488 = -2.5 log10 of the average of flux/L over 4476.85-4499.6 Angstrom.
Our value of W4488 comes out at 0.07 mag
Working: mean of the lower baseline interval 40.4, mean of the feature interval 40.6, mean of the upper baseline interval 46.1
